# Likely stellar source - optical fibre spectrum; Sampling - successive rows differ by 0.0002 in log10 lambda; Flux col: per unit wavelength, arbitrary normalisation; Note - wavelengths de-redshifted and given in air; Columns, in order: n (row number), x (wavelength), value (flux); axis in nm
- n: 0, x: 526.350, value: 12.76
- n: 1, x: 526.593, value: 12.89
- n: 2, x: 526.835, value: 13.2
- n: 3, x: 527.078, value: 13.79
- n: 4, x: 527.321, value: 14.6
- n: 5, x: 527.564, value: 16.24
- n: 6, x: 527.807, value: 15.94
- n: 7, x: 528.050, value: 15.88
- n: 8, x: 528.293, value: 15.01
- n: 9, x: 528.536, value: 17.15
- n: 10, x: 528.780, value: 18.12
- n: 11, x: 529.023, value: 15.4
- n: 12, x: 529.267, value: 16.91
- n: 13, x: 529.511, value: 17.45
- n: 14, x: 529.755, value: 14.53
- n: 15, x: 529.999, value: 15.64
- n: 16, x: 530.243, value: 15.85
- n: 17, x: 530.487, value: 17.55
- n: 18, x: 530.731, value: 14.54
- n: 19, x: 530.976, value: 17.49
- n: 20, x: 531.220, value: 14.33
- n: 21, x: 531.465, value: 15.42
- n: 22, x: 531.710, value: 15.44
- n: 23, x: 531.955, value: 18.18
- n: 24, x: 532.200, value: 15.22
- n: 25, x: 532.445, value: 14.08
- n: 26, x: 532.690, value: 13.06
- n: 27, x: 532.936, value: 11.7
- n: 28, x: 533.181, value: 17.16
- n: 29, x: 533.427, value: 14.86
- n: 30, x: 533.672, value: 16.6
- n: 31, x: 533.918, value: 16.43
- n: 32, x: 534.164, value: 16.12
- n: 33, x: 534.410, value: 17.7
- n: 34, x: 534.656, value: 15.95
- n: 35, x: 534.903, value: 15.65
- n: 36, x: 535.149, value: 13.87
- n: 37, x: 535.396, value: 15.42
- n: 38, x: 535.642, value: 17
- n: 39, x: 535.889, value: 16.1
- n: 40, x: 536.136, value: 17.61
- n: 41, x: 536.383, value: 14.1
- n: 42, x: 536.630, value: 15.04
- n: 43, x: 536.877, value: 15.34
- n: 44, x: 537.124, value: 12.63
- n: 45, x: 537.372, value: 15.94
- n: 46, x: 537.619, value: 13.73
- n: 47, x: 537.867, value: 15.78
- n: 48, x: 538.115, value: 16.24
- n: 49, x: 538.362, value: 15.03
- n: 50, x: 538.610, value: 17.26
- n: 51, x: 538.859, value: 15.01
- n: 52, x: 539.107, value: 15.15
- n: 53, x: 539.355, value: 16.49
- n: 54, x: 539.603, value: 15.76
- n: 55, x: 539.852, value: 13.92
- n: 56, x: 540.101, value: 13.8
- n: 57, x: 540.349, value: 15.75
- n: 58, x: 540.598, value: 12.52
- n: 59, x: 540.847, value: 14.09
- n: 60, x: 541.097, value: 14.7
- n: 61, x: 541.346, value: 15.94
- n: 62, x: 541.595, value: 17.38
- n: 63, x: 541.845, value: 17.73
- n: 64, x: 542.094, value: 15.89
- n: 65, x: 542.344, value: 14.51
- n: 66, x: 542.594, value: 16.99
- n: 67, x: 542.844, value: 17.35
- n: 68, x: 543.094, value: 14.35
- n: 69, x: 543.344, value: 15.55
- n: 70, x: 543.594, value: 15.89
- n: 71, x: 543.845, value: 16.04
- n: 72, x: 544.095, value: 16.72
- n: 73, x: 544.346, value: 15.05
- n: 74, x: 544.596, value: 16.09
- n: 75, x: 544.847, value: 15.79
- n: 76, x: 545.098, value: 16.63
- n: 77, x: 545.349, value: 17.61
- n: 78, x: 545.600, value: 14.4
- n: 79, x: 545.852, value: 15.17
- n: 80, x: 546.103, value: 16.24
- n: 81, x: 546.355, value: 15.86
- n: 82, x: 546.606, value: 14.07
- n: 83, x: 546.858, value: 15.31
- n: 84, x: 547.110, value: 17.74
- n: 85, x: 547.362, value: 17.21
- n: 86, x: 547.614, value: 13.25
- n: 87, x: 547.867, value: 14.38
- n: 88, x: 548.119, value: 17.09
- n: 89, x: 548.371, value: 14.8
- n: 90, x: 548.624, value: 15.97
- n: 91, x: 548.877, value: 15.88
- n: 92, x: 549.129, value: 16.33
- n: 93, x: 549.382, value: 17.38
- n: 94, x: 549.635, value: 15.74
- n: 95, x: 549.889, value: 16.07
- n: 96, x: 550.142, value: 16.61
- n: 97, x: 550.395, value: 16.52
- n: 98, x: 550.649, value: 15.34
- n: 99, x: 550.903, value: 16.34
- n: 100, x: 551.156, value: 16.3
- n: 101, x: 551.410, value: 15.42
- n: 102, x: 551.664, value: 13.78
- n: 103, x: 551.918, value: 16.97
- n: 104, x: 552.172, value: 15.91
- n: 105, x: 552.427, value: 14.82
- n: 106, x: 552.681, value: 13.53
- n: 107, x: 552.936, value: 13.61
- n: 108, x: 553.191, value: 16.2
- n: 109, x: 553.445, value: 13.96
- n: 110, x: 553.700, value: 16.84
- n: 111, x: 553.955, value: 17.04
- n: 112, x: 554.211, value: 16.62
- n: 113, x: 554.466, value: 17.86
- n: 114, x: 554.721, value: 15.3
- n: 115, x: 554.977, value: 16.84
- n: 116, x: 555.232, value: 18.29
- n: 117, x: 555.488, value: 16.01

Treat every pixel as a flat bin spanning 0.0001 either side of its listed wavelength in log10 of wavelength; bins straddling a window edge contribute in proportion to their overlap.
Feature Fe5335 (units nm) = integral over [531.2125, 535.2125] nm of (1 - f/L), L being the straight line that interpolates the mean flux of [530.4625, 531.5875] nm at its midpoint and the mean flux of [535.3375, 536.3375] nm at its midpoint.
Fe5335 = 0.146 nm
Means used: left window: 15.7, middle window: 15.5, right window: 16.4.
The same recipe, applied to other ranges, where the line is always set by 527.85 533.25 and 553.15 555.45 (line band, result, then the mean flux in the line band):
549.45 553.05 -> 0.20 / 15.5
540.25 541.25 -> 0.11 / 14.3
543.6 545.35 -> 0.01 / 16.2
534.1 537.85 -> 0.10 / 15.5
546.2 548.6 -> 0.11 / 15.5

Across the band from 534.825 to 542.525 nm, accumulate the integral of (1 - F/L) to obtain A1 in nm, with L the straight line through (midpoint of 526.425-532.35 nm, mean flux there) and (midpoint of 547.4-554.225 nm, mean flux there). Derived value 0.16 nm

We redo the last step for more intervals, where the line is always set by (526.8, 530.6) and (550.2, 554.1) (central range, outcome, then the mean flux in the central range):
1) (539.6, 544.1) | 0.058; 15.5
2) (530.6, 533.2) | 0.125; 15.1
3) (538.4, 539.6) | -0.012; 15.9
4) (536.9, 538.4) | 0.079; 14.9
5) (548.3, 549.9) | -0.050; 16.1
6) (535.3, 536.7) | -0.013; 15.9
